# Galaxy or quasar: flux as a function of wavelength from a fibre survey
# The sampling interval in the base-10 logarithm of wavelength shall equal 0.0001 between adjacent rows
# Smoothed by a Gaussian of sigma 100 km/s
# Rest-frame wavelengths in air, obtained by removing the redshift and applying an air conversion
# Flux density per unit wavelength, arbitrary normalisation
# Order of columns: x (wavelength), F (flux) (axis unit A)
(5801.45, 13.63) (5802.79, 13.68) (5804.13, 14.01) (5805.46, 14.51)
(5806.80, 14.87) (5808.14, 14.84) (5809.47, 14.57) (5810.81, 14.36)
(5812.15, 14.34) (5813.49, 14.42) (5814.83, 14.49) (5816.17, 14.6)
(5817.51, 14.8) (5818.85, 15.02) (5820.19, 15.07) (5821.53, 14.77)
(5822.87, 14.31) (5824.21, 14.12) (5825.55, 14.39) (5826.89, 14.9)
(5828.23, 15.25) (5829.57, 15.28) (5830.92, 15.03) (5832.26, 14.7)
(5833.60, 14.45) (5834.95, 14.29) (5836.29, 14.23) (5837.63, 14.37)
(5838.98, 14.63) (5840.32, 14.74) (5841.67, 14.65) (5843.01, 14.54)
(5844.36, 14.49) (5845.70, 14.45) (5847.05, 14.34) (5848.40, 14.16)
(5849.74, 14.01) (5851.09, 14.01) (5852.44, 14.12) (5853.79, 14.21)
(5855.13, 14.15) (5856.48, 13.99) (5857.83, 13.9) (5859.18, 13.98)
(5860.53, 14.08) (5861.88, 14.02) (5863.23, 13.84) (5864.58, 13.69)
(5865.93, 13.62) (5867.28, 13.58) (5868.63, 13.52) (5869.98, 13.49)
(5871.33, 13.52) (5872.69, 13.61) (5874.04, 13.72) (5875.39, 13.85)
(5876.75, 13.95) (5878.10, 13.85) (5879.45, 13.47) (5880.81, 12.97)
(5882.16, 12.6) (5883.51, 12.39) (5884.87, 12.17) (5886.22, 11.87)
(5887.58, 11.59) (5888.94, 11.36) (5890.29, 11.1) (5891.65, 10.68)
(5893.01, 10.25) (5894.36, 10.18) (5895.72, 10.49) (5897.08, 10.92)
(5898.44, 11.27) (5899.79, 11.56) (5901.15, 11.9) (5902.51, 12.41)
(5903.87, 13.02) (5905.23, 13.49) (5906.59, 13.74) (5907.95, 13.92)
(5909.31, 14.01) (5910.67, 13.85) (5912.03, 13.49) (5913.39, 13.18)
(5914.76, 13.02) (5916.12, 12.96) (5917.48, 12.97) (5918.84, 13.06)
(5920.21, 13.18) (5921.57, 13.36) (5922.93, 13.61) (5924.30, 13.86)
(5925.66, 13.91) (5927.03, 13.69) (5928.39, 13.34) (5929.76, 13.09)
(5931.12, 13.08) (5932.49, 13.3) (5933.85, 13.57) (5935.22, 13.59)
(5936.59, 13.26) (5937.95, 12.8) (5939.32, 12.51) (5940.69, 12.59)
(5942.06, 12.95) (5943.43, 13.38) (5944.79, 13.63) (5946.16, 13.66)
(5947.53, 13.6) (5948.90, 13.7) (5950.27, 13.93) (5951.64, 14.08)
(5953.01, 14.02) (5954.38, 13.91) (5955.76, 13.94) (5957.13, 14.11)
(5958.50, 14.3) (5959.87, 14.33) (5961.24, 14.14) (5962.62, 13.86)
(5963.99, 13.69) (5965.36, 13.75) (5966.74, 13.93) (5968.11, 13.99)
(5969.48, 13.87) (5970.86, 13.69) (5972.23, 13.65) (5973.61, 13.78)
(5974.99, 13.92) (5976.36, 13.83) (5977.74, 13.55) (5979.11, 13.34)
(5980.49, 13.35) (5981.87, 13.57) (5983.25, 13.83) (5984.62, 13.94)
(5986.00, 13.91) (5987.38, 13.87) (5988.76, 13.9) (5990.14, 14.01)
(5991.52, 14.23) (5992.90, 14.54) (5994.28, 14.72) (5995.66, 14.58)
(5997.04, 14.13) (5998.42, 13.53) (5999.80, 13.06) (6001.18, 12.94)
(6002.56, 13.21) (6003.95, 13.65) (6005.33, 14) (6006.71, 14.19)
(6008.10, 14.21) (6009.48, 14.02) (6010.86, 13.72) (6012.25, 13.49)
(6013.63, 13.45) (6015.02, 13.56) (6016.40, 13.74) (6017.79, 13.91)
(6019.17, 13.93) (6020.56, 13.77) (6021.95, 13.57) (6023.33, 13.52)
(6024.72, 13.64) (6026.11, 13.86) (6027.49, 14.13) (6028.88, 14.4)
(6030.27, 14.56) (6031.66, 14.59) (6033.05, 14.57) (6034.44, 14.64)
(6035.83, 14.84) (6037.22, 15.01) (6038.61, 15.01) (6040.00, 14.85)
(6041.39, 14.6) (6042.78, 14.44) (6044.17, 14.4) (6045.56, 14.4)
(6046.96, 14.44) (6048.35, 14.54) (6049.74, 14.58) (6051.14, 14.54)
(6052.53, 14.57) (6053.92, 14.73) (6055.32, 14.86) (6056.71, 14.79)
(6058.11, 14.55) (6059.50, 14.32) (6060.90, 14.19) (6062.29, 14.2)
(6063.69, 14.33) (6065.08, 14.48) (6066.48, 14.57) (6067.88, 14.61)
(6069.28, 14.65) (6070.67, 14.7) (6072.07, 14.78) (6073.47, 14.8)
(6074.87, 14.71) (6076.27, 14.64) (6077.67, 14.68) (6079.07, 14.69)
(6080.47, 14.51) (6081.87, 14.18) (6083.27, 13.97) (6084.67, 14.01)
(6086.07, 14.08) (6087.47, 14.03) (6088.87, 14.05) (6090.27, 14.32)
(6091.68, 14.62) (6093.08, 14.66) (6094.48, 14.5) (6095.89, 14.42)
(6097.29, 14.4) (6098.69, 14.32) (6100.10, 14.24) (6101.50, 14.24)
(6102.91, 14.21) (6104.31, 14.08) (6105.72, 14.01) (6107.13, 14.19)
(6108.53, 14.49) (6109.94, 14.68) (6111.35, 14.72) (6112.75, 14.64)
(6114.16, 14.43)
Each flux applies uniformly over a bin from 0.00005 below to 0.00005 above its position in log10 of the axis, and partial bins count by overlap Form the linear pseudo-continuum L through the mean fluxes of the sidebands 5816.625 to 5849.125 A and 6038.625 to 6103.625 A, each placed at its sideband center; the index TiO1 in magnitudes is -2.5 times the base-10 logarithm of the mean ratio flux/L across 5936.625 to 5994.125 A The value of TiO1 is 0.06 mag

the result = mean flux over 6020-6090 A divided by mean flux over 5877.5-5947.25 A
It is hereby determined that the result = 1.1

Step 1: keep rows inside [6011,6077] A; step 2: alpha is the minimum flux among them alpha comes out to 13.45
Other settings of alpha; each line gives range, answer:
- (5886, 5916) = 10.18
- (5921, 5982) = 12.51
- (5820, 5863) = 13.9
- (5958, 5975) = 13.65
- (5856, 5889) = 11.36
